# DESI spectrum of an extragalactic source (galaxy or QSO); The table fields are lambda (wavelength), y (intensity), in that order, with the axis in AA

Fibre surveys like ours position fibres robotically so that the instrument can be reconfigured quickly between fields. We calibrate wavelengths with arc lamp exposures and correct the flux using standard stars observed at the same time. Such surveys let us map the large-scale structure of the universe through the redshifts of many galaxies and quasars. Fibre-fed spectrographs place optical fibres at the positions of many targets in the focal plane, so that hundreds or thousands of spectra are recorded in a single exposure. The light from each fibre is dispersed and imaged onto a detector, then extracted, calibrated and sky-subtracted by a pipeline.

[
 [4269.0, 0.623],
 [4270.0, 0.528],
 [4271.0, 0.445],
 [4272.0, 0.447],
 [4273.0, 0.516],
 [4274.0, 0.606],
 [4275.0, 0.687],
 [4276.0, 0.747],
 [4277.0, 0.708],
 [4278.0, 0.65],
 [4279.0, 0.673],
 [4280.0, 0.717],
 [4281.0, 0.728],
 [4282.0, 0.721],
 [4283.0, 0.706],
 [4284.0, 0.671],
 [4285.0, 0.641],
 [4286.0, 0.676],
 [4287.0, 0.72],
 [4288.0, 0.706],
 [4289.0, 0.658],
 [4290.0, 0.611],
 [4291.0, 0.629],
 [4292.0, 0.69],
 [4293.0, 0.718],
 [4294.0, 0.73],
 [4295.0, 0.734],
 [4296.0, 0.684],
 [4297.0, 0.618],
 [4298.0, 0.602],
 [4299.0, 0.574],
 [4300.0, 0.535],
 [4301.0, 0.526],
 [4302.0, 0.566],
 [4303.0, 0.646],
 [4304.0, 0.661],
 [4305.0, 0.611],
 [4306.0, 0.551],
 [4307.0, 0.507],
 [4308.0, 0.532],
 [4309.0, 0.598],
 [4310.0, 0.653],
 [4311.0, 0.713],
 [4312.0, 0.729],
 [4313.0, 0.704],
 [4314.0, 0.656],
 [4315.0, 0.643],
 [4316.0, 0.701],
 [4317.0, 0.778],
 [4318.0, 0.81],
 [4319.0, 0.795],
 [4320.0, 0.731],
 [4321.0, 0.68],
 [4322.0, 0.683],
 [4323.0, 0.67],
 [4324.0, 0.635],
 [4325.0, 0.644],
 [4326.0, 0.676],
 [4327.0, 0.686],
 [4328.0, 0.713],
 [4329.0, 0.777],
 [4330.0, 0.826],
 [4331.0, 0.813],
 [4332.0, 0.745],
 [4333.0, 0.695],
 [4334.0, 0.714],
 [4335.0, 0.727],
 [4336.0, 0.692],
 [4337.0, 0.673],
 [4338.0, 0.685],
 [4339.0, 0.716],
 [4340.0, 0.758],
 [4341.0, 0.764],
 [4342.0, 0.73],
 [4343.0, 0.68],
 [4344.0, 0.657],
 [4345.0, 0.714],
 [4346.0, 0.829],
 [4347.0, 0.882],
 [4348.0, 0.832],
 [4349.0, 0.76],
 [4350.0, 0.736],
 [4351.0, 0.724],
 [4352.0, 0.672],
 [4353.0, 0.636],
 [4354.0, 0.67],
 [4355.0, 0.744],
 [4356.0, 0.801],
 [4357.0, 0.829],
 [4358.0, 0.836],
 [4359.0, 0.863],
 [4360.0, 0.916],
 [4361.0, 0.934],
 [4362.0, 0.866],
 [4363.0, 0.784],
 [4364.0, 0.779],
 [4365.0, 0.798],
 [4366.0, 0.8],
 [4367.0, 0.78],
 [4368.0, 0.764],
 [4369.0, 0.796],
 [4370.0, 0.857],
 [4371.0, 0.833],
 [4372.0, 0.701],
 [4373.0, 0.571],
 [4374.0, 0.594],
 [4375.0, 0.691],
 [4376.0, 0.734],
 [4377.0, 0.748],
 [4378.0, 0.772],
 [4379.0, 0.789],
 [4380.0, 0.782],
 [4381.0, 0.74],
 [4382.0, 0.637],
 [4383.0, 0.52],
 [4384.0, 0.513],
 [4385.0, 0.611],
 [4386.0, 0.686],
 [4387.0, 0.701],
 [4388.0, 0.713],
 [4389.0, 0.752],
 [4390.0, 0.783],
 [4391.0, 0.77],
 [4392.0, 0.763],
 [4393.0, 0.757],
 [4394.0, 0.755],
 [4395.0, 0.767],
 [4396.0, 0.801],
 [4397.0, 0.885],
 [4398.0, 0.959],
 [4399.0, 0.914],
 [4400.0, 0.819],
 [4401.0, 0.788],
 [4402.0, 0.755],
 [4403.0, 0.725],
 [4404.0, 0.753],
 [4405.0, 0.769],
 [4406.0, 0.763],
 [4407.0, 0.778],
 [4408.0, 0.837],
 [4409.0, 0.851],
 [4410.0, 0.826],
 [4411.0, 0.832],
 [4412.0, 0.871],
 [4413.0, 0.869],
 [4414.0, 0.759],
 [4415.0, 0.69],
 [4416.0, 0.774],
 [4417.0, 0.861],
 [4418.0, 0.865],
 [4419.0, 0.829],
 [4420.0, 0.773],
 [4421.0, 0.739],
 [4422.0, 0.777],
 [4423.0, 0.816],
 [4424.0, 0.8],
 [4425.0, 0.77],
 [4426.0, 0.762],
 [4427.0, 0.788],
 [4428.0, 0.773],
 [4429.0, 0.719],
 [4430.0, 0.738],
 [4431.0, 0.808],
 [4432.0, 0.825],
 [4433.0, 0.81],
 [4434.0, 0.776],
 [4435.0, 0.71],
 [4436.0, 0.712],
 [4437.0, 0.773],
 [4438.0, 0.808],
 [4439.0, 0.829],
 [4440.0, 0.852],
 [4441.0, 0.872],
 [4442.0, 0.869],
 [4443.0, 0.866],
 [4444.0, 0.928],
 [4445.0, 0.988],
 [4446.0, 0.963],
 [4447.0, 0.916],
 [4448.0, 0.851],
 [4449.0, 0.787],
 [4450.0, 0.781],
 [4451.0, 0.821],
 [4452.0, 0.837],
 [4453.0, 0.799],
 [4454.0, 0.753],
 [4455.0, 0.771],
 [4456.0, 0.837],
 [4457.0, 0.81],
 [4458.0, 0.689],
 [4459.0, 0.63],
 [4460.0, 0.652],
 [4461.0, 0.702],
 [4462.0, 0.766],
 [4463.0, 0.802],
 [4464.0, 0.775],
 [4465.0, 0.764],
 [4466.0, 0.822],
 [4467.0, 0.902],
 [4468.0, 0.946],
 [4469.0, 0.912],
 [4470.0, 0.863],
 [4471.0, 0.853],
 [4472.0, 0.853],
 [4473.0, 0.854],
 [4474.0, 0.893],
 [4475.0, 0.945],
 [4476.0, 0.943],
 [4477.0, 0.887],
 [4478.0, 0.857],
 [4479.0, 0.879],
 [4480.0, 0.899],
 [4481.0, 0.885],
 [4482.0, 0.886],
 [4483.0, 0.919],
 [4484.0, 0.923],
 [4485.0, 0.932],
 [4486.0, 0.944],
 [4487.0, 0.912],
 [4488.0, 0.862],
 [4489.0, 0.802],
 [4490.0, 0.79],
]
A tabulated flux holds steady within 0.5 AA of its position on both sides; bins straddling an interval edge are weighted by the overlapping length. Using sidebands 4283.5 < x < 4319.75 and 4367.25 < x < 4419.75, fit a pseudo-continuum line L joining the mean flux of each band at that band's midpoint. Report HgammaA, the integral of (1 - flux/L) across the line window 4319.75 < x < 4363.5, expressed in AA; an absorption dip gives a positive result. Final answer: -2.7 AA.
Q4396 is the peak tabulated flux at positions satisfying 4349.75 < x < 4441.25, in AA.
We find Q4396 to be 0.959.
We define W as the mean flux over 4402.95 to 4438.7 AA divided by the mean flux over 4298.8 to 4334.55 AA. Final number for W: 1.2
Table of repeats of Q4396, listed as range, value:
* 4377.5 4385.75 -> 0.789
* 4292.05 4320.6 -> 0.81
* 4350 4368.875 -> 0.934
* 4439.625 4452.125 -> 0.988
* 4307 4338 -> 0.826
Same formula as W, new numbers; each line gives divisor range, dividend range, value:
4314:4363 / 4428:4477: 1.10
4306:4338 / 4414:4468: 1.15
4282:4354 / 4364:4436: 1.11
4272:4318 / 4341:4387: 1.14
